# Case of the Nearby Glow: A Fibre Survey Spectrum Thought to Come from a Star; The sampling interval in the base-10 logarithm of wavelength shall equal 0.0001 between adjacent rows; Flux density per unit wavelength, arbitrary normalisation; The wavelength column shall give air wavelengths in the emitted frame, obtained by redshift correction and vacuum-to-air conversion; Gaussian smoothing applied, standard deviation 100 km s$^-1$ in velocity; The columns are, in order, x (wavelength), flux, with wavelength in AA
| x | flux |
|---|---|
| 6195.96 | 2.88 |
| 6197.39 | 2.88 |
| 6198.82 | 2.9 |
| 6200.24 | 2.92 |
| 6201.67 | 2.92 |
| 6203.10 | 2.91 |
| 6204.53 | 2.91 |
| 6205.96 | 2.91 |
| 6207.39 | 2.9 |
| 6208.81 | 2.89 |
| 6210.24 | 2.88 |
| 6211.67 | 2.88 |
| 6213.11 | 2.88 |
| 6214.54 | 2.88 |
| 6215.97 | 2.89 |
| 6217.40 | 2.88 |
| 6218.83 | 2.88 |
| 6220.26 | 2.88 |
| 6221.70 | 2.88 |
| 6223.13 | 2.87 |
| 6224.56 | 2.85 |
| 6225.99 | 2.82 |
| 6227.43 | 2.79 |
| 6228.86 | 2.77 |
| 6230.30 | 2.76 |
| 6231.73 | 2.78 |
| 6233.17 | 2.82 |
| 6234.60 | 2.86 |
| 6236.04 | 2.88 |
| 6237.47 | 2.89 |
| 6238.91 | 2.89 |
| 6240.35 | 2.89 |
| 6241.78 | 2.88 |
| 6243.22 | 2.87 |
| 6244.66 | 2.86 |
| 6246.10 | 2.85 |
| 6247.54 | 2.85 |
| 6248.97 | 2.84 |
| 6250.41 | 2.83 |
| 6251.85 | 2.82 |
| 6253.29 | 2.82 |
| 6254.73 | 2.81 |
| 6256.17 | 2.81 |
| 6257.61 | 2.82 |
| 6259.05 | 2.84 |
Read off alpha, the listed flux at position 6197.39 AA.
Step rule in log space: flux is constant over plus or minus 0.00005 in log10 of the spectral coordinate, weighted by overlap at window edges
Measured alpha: 2.88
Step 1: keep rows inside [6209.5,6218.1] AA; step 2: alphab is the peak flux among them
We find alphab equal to 2.89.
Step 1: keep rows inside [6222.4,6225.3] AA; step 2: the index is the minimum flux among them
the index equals 2.85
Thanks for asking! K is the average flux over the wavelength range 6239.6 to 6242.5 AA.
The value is 2.89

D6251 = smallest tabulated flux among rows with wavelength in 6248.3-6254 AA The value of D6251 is 2.82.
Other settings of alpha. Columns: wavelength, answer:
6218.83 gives 2.88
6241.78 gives 2.88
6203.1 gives 2.91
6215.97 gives 2.89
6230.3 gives 2.76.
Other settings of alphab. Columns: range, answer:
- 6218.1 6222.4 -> 2.88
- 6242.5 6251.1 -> 2.87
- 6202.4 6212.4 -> 2.91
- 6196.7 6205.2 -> 2.92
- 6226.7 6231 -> 2.79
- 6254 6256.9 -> 2.81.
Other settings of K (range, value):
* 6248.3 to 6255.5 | 2.82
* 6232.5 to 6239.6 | 2.87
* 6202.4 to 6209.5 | 2.91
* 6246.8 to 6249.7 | 2.85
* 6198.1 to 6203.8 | 2.91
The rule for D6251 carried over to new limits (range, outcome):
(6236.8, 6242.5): 2.88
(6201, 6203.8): 2.91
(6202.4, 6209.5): 2.89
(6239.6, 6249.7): 2.84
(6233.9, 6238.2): 2.86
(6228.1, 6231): 2.76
